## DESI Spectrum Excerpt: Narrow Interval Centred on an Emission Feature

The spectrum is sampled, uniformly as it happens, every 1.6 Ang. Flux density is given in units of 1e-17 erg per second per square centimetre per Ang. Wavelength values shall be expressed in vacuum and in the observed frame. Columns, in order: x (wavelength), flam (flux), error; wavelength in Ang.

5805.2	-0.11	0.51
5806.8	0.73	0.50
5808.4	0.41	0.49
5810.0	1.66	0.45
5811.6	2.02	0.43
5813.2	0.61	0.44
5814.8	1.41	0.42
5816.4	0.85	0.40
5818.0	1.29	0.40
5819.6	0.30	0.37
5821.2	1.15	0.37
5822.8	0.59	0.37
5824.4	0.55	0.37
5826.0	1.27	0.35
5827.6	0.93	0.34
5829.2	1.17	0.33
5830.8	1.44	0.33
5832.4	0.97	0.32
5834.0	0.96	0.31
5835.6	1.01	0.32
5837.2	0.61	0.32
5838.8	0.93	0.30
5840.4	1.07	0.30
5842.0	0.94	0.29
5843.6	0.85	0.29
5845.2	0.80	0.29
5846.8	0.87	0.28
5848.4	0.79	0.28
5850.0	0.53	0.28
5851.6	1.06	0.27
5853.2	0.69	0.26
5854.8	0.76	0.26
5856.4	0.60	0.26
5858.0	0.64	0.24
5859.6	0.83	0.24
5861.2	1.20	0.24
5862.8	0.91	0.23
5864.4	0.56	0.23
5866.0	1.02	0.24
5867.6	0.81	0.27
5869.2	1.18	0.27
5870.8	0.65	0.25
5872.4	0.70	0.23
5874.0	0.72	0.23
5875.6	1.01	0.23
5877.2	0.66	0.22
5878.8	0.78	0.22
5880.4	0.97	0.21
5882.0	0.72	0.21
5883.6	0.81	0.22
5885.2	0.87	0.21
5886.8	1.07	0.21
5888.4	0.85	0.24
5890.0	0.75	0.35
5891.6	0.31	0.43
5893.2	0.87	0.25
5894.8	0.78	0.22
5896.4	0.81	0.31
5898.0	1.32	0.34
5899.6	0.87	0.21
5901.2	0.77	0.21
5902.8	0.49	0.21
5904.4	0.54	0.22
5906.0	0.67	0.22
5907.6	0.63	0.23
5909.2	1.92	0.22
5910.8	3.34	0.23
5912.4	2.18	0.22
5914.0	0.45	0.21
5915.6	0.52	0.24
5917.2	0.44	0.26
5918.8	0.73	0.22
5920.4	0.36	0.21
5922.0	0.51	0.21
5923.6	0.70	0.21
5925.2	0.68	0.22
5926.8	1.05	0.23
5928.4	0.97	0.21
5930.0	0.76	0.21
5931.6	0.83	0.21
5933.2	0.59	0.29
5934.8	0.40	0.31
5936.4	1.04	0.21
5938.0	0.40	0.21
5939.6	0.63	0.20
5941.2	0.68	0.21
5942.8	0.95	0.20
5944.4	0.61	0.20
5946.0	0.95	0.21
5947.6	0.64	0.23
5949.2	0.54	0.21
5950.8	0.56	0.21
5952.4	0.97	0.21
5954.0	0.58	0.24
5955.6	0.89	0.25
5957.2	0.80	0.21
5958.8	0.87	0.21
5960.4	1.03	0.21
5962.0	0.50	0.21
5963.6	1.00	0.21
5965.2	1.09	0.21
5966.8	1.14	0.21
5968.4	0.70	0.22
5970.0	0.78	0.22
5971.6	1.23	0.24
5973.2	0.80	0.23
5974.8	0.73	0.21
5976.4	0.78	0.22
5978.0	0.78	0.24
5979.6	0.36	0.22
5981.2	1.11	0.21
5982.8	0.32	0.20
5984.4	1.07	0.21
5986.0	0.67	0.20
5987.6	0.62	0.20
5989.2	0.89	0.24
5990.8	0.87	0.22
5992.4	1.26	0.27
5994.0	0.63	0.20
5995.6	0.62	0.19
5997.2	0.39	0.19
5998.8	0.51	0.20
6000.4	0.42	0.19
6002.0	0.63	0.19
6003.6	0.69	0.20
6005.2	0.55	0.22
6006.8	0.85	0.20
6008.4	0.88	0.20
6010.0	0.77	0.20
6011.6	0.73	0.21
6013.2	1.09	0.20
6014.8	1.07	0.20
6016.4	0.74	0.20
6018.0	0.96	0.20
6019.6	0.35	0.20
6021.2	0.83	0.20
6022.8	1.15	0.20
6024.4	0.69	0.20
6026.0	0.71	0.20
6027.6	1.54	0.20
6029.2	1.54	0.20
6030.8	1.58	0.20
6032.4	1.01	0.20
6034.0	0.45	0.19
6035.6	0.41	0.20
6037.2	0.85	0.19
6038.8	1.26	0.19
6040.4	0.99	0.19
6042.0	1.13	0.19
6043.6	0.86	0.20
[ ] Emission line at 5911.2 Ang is H-beta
